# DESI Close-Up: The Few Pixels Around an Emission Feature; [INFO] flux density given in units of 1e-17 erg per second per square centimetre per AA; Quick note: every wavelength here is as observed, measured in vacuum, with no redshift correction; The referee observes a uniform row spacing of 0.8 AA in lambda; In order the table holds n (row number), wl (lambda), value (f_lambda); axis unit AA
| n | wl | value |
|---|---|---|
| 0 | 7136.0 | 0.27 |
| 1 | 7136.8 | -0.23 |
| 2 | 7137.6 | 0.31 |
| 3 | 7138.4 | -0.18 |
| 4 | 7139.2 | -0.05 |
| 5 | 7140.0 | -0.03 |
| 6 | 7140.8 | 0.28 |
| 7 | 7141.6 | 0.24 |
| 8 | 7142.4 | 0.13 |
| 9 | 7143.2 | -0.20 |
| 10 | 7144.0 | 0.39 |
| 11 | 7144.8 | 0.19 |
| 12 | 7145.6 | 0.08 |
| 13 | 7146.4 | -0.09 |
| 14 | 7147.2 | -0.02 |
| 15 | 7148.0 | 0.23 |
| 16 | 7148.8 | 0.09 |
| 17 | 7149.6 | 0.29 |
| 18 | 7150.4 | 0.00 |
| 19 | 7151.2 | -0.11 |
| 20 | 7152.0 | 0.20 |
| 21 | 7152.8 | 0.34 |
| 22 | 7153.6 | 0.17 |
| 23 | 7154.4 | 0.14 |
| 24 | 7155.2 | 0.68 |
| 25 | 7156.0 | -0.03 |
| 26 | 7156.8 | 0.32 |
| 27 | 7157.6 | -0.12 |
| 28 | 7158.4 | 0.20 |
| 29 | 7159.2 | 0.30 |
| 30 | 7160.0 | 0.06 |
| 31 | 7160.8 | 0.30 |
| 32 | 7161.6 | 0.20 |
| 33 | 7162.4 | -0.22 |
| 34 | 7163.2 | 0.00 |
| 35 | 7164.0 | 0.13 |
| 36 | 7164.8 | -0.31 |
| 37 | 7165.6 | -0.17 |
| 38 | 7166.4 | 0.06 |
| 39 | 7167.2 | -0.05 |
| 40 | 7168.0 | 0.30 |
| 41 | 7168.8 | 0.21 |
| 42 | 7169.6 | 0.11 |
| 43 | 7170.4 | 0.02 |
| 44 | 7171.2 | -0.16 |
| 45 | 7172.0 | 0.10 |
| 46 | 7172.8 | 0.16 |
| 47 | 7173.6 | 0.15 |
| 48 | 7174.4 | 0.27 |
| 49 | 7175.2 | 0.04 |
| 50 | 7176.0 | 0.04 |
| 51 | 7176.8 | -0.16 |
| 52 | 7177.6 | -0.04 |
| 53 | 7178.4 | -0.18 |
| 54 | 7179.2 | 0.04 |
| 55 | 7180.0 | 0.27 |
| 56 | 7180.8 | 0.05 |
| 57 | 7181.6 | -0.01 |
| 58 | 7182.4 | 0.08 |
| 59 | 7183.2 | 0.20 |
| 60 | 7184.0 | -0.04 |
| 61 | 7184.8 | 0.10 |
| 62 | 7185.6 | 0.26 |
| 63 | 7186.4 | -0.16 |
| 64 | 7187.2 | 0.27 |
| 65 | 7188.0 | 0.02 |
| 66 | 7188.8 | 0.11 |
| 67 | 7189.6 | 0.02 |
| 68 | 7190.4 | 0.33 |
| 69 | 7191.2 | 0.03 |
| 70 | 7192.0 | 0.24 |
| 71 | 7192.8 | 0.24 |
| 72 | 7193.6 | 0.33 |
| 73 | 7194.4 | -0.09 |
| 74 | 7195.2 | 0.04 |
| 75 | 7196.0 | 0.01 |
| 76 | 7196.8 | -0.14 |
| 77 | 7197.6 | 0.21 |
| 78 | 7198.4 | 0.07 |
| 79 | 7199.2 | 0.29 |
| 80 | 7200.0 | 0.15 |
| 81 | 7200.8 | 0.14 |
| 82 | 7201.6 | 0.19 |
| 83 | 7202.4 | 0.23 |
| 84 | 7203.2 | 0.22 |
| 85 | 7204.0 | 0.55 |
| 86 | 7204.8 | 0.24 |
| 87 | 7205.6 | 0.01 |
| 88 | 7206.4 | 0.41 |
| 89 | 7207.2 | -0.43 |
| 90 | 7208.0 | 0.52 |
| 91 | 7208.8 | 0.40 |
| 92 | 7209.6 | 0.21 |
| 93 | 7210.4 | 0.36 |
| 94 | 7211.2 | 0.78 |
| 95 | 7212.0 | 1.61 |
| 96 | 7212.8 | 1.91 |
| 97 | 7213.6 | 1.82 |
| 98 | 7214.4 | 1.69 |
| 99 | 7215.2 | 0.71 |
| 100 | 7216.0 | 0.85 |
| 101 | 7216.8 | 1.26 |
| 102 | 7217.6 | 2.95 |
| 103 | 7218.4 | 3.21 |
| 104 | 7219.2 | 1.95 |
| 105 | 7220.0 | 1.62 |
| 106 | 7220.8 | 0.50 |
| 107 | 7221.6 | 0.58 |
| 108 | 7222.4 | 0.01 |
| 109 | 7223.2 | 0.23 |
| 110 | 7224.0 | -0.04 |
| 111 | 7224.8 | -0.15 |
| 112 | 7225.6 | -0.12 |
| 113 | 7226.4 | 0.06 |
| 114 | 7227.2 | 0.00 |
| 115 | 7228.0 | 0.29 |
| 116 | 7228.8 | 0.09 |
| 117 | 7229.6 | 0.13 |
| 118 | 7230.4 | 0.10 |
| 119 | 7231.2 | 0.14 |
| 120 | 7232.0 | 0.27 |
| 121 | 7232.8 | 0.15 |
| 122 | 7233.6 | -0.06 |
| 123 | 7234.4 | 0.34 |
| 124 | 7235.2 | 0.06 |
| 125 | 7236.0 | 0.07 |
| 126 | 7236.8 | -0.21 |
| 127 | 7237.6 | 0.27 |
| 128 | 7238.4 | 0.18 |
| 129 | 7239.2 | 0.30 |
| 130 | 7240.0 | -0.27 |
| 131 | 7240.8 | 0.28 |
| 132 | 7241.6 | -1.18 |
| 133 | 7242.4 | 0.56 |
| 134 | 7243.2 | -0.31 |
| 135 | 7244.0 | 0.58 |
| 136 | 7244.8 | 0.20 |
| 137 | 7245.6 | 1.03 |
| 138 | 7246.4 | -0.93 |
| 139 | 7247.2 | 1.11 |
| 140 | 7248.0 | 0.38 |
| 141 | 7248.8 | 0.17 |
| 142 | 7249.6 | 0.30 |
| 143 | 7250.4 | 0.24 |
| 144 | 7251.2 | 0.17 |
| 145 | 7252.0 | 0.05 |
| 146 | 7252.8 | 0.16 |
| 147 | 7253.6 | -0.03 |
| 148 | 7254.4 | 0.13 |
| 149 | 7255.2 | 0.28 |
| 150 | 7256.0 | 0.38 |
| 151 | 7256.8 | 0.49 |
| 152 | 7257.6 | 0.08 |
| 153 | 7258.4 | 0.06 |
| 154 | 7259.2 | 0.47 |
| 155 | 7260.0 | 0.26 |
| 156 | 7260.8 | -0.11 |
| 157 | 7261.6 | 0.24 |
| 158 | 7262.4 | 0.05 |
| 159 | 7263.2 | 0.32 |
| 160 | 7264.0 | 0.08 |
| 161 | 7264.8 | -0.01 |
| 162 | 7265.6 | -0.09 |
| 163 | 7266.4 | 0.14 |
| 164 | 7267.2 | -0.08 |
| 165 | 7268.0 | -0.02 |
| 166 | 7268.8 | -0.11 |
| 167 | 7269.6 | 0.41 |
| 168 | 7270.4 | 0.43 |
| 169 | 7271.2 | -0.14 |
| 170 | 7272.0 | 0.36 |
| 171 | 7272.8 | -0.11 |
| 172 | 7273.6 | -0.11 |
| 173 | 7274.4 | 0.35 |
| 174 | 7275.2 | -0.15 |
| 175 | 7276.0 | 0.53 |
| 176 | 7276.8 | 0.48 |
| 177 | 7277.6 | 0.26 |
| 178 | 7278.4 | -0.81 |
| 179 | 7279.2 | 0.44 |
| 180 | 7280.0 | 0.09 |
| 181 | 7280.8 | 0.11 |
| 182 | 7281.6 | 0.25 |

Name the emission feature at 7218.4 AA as [O II]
